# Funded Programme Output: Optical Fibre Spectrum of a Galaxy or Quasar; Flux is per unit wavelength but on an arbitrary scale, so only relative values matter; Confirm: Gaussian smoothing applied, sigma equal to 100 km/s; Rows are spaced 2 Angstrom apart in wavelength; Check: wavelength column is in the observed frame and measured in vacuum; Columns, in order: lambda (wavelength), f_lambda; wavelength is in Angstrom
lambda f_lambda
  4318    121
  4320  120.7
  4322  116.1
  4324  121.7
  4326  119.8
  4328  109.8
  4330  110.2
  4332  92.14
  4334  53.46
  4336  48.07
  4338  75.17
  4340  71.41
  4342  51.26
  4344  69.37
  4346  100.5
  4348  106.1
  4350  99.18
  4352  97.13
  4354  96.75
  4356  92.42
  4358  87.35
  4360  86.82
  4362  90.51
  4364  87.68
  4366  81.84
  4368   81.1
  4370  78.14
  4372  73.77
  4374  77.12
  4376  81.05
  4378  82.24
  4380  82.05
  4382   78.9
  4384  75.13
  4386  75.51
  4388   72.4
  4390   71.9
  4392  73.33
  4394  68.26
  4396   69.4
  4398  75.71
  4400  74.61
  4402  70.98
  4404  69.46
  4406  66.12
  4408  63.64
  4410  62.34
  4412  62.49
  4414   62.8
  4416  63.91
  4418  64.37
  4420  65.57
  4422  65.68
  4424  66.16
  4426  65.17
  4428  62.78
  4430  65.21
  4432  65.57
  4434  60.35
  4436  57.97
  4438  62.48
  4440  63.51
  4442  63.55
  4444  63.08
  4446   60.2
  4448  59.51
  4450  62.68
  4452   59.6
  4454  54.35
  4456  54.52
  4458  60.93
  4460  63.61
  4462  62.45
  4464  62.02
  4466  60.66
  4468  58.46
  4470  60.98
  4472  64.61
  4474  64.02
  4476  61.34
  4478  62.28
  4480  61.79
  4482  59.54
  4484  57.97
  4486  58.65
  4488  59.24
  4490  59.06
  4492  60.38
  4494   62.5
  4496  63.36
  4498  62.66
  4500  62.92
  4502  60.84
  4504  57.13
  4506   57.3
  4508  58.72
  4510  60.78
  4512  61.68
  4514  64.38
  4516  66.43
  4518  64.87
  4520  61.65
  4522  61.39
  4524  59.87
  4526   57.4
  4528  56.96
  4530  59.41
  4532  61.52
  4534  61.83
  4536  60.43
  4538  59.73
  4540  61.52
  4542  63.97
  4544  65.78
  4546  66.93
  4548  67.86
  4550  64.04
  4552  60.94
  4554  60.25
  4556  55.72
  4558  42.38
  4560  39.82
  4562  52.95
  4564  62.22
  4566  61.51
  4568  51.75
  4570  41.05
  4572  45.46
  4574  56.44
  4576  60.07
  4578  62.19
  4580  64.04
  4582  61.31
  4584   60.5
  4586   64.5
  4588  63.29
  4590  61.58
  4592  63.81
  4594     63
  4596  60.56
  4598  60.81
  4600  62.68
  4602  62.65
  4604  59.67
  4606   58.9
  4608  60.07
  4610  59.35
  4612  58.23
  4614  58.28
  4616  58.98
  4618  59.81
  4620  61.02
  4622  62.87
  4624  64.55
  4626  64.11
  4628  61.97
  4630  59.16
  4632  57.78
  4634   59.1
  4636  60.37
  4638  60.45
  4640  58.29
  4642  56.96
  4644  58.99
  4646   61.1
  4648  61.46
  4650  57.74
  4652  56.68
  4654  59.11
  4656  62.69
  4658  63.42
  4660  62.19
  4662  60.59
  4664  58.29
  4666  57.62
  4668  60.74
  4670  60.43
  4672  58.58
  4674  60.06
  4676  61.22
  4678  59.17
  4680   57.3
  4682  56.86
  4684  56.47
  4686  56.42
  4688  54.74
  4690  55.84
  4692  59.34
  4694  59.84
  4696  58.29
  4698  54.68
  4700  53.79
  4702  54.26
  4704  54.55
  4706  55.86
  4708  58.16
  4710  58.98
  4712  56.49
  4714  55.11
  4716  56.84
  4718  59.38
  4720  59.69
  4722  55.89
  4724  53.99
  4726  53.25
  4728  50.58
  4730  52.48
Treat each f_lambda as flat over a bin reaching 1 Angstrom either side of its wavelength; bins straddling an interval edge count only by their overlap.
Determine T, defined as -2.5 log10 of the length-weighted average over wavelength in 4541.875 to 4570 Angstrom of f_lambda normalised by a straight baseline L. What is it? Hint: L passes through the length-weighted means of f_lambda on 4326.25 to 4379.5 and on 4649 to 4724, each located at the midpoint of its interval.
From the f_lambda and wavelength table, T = 0.19 mag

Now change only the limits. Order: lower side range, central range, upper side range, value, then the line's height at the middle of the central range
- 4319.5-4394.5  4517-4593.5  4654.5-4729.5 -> 0.167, 69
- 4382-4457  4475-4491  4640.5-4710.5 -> 0.067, 63.8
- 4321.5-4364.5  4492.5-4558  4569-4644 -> 0.129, 69.1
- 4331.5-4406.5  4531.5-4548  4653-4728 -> 0.073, 67.5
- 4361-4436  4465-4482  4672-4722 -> 0.106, 67.9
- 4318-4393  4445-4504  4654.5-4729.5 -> 0.249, 76.4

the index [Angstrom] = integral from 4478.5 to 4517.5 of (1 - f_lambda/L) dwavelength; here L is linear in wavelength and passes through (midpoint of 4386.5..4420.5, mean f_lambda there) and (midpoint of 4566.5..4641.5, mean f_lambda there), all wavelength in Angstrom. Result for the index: 2.0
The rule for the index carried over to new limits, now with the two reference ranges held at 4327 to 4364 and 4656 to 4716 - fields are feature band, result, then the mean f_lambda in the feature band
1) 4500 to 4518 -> 2.7 Angstrom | 61.2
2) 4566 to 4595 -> 3.4 Angstrom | 58.6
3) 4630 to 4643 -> 0.7 Angstrom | 58.9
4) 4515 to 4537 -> 3.1 Angstrom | 61.1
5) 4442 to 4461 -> 4.2 Angstrom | 60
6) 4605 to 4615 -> 0.8 Angstrom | 59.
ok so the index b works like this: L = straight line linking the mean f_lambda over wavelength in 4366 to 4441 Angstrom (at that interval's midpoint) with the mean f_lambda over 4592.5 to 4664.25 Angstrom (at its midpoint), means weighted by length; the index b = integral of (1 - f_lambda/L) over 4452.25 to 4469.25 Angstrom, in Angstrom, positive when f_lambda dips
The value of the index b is 2.0 Angstrom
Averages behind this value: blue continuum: 69.8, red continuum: 60.4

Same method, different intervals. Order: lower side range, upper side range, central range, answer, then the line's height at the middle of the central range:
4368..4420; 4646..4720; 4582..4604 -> 0.10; 62.5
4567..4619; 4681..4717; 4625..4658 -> -1.09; 57.9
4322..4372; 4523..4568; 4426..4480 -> 8.23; 72.6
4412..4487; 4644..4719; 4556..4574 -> 2.91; 60.1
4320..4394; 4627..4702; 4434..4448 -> 2.98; 78.2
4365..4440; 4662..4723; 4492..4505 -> 0.88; 65.9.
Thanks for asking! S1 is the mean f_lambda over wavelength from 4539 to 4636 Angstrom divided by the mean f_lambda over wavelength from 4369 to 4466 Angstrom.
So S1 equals 0.9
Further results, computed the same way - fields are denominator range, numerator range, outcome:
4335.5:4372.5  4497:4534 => 0.73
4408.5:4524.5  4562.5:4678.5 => 0.97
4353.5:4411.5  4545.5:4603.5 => 0.76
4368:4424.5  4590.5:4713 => 0.83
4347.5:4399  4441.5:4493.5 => 0.74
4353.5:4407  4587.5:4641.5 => 0.77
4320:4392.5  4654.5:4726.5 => 0.67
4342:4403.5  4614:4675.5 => 0.74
